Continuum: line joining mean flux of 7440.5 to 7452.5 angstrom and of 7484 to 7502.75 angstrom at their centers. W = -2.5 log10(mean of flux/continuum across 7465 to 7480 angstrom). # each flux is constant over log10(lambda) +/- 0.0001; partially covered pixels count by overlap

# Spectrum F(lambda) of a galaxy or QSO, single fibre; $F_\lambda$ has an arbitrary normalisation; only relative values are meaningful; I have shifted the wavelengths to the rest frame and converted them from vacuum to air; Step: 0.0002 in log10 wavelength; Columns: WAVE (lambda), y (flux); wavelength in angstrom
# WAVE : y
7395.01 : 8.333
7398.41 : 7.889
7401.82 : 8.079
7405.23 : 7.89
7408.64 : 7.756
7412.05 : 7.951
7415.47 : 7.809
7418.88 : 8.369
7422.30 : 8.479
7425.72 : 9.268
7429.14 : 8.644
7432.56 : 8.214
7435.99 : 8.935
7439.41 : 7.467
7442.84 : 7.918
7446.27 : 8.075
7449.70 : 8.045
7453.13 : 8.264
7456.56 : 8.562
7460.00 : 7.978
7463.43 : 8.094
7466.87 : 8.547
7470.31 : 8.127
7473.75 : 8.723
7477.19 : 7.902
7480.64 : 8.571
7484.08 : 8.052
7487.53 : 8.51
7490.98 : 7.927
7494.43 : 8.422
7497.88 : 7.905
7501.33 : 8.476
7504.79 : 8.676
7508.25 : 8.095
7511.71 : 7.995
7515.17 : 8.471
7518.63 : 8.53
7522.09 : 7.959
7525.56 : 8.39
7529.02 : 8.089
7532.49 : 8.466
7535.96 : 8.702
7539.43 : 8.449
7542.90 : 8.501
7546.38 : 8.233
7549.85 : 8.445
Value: -0.03 mag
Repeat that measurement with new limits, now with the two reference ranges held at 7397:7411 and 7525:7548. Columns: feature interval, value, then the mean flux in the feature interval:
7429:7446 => -0.02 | 8.18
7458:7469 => -0.01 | 8.21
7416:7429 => -0.08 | 8.62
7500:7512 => -0.01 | 8.34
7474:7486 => -0.01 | 8.25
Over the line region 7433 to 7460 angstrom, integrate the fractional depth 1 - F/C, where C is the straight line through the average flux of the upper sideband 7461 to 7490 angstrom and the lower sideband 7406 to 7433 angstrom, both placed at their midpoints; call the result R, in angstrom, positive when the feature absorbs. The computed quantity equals 0.4 angstrom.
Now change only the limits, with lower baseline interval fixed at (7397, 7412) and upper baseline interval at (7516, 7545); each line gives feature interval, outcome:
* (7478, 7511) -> -0.1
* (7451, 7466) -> -0.2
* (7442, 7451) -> 0.1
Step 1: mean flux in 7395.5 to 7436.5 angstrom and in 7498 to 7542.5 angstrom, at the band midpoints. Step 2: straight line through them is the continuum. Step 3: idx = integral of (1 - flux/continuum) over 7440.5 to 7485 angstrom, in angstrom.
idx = 0.5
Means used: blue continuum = 8.26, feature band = 8.21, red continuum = 8.35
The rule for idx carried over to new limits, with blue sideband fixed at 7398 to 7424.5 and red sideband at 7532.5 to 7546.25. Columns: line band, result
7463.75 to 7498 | 0.1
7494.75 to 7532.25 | 0.6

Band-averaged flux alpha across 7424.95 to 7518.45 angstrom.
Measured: 8.28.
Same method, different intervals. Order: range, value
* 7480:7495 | 8.27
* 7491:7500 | 8.14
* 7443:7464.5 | 8.16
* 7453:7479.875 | 8.29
